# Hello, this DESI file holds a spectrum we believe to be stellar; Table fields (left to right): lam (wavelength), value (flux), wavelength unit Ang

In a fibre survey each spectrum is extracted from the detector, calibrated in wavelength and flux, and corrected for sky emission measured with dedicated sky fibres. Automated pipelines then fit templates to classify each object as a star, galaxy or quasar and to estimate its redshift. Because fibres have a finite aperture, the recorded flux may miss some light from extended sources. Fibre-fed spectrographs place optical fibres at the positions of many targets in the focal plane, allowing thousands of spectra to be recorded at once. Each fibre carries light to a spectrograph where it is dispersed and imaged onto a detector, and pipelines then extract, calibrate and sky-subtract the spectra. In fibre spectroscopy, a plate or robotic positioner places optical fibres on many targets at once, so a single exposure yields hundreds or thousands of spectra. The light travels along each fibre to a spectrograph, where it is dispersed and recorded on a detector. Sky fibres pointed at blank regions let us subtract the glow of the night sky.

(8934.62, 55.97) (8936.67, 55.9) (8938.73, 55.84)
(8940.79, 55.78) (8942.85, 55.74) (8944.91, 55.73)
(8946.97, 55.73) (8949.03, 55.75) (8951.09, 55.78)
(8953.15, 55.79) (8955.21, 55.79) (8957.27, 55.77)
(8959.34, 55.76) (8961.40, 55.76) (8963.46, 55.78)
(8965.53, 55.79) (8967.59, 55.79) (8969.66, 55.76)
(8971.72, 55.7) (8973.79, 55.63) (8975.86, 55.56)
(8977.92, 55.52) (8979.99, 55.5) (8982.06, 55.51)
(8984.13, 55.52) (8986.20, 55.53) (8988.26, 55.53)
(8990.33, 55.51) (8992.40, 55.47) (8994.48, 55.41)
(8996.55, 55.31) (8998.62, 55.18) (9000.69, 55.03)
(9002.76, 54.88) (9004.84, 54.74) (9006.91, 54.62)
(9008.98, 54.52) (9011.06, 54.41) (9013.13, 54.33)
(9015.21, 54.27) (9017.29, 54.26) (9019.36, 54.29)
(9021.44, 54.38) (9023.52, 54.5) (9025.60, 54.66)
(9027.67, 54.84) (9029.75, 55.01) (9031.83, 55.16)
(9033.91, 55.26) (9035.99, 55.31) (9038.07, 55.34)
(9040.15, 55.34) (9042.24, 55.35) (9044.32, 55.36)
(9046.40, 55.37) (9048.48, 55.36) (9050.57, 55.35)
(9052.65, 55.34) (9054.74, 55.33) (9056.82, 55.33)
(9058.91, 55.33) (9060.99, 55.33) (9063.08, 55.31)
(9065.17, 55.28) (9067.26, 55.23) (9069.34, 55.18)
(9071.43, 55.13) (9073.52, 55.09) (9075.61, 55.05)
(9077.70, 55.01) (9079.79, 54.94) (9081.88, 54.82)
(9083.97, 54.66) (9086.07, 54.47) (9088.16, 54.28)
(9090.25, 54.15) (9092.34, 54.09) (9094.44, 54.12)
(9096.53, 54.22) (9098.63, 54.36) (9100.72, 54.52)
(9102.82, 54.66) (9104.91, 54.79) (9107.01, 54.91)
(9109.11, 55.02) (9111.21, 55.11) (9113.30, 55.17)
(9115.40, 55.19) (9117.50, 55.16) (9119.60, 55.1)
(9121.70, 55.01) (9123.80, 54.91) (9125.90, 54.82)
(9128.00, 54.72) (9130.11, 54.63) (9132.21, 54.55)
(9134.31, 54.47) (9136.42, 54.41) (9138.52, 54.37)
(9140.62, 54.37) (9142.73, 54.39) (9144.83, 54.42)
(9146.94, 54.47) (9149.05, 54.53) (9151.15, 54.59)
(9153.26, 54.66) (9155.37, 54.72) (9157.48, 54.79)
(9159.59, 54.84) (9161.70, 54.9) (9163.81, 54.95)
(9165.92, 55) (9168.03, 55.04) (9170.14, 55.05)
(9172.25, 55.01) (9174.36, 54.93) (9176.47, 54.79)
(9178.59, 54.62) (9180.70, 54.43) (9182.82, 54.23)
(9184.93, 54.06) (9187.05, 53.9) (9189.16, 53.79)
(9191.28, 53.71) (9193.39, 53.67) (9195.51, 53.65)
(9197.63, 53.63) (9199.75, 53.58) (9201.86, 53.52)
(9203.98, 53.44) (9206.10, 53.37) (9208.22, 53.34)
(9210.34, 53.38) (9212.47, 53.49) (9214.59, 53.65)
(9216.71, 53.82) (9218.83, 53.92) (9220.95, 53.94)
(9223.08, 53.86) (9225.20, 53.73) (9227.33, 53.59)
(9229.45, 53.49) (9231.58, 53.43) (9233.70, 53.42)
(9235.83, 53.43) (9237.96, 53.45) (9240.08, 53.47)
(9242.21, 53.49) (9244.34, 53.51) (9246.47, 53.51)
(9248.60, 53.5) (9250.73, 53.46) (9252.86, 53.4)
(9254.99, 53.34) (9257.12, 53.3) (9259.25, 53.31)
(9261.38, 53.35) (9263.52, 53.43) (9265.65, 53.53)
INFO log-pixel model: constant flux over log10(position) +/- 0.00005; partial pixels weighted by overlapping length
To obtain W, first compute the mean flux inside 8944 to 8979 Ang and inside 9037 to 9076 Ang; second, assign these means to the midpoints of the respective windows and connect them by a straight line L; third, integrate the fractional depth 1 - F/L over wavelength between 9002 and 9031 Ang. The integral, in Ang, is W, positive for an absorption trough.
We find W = 0.5 Ang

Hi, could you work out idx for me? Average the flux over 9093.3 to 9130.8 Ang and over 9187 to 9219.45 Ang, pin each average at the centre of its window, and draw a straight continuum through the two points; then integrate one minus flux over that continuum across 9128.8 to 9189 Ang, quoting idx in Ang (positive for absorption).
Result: -0.5 Ang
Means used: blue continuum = 54.8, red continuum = 53.6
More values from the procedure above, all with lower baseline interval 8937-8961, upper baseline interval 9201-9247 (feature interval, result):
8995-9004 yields 0.04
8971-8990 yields -0.01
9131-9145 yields -0.05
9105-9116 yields -0.12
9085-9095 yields 0.07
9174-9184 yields -0.12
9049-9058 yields -0.07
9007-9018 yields 0.17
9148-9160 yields -0.13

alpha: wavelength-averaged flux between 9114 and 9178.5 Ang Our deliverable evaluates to 54.8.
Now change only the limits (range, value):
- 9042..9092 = 55.1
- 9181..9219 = 53.7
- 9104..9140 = 54.8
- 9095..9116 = 54.8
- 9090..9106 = 54.4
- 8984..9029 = 54.9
